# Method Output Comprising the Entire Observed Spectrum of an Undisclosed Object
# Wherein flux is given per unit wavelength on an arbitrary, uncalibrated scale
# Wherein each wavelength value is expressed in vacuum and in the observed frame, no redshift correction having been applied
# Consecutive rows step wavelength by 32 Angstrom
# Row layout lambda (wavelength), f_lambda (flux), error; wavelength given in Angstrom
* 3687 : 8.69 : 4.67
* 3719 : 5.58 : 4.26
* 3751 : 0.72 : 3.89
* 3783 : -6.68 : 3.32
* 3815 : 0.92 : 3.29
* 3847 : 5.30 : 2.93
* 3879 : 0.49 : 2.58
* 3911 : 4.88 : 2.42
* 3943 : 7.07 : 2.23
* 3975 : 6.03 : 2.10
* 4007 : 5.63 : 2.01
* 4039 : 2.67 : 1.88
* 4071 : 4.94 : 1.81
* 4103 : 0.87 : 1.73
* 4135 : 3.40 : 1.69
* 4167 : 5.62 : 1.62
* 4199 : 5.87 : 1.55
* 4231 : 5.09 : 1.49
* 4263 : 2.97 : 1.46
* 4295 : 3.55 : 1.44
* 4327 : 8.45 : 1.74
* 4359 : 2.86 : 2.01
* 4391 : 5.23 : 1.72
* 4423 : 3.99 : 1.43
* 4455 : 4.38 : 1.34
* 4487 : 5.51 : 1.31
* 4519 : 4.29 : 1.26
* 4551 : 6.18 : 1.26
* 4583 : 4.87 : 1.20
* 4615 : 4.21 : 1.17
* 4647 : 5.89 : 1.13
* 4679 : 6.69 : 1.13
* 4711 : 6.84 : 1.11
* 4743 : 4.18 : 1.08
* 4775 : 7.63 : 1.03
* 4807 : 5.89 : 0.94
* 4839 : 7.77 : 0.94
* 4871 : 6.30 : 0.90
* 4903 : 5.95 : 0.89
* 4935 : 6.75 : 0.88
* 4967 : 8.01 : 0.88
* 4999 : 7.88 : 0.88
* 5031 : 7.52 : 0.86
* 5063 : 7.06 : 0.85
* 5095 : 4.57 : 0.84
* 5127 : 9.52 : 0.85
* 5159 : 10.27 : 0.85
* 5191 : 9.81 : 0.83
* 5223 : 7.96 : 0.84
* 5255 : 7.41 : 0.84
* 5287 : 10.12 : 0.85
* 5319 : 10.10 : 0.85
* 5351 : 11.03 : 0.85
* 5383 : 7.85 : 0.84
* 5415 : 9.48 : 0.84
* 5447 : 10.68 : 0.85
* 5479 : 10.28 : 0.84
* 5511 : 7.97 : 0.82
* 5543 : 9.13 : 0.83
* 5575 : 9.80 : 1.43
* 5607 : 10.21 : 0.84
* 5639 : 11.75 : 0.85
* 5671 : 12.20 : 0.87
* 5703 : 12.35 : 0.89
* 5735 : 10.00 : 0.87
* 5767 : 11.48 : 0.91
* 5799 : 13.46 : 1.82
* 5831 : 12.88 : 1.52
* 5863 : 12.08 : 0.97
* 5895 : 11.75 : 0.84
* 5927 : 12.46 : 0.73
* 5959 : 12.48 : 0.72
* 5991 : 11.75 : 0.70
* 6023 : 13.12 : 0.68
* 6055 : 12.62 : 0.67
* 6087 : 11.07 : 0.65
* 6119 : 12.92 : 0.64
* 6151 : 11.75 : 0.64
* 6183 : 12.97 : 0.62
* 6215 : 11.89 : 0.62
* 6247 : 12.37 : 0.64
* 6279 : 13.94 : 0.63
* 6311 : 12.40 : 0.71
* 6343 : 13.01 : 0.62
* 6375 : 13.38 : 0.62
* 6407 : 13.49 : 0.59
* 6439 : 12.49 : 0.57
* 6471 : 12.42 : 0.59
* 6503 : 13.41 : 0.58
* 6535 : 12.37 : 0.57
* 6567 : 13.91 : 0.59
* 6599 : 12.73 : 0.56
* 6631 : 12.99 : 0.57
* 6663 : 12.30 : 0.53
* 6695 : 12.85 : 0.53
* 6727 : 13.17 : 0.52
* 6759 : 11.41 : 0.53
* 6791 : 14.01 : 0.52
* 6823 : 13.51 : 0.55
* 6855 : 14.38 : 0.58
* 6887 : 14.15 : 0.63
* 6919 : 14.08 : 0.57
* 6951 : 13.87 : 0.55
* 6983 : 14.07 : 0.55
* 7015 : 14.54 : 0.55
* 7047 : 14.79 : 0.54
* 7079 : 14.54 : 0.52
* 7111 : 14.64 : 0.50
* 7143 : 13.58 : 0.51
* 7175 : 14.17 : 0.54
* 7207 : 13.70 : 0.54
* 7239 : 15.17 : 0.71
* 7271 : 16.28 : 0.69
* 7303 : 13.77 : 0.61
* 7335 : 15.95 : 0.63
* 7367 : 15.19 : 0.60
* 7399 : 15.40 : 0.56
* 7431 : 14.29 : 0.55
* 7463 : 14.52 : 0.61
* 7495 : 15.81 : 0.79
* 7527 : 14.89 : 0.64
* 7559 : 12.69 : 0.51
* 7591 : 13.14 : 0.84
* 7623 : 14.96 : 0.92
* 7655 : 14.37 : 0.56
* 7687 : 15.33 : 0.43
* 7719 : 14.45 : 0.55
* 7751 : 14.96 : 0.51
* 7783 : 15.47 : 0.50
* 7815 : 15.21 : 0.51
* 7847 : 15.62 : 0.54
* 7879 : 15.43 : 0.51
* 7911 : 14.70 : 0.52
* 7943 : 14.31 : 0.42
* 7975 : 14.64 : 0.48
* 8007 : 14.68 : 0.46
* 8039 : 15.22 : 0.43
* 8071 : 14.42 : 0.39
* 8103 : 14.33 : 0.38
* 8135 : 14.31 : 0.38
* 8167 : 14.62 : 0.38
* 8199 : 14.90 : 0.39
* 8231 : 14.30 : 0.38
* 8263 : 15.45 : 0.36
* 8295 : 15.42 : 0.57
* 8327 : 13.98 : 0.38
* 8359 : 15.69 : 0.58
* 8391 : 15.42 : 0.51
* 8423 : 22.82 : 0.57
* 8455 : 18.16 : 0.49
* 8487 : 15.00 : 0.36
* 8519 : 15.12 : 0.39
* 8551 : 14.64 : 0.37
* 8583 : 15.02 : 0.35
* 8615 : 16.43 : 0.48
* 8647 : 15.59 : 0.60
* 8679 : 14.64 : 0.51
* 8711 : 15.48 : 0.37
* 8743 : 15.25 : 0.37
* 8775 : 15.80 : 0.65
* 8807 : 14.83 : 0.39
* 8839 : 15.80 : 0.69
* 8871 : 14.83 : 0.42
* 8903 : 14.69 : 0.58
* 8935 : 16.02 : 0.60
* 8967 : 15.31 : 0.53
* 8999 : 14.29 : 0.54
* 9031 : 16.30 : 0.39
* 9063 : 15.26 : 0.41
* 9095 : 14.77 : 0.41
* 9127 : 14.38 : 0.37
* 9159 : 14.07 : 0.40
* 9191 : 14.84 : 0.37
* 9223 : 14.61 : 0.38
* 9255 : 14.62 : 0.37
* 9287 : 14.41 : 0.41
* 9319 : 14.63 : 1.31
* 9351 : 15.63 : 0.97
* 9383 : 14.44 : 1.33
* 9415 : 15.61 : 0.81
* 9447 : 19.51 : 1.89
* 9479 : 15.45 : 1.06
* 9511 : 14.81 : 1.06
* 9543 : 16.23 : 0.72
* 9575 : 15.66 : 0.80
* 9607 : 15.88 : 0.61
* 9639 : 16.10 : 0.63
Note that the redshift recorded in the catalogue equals 0.28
